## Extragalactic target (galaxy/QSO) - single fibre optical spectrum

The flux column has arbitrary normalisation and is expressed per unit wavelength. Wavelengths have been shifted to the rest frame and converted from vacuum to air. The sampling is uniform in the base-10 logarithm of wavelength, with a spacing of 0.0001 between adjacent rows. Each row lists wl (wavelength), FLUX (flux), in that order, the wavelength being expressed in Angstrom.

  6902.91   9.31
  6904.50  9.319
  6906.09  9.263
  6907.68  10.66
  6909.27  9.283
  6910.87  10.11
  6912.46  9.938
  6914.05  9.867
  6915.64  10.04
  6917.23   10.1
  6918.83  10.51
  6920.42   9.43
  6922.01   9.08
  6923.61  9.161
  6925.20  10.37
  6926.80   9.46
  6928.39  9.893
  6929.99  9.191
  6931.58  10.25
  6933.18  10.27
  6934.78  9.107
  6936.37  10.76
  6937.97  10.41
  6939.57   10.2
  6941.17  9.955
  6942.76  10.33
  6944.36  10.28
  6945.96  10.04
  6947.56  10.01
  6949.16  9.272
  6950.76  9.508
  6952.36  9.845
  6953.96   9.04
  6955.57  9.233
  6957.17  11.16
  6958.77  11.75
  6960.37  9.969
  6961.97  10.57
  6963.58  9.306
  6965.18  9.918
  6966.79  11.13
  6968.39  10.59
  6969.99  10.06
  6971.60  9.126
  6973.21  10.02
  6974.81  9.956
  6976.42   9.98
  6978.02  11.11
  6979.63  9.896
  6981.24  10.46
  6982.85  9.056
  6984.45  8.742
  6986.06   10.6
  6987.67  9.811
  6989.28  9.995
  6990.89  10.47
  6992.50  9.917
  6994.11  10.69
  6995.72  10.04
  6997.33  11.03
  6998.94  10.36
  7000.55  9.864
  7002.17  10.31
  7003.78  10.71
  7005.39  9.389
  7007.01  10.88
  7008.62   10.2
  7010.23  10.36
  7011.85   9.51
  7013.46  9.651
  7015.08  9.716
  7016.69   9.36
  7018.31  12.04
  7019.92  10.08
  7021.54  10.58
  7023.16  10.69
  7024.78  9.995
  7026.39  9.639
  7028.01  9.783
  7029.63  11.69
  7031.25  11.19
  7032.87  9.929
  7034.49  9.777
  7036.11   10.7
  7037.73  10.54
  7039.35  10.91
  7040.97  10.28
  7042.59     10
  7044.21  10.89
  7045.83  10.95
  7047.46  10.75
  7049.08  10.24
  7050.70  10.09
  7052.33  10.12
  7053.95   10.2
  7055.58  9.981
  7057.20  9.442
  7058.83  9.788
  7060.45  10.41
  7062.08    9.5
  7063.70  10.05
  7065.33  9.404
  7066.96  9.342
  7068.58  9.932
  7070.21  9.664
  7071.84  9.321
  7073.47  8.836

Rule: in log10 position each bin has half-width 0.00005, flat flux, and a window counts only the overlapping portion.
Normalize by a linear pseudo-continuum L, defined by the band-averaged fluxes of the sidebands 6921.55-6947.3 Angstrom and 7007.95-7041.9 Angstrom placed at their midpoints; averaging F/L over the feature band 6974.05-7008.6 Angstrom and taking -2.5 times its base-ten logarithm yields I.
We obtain 0.002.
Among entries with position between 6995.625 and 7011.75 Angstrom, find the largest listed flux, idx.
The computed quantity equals 11.03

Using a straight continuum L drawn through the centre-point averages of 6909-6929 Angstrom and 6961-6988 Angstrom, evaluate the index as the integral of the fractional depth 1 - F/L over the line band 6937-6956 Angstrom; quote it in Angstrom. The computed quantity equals 0.1 Angstrom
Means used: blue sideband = 9.8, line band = 9.86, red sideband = 10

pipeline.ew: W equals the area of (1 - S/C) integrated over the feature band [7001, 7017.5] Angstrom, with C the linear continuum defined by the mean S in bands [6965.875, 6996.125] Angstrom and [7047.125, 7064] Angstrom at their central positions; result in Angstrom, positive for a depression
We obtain 0.1 Angstrom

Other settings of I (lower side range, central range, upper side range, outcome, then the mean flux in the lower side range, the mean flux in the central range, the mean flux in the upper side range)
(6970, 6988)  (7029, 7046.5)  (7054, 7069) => -0.085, 9.89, 10.6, 9.78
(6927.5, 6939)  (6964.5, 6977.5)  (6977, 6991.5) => -0.013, 9.98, 10.1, 10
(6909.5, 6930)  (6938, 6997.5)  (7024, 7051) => -0.003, 9.79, 10.1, 10.4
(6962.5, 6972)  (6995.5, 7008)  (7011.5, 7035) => -0.015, 10.1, 10.3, 10.3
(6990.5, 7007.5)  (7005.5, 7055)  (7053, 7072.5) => -0.032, 10.3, 10.3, 9.76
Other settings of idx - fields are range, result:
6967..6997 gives 11.11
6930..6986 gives 11.75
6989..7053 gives 12.04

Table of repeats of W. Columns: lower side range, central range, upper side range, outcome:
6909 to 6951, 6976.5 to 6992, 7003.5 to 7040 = 0.2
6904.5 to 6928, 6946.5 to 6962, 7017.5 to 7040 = 0.1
